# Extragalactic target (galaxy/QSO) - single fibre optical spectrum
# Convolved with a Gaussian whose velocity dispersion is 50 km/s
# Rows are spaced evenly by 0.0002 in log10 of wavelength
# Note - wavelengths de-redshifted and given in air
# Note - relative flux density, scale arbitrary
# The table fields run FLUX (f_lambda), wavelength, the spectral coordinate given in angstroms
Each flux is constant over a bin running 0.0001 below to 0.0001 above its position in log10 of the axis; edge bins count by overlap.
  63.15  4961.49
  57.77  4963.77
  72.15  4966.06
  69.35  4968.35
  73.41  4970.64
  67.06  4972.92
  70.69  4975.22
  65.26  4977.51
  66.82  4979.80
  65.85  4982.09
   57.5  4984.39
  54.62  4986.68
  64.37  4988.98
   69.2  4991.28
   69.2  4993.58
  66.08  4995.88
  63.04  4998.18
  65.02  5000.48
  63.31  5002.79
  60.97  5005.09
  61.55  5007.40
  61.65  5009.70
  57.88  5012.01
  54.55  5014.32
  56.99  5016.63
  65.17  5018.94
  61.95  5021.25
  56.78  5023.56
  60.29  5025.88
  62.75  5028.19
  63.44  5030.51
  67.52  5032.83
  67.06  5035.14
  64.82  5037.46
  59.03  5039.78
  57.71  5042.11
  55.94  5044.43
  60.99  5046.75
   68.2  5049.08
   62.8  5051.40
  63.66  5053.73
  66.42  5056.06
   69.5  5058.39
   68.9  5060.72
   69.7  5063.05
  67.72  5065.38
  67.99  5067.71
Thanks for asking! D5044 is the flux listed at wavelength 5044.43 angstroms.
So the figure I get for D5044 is 55.94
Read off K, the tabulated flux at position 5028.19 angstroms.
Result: 62.75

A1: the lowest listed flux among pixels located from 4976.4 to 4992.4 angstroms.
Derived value 54.62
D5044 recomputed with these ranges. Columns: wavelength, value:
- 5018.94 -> 65.17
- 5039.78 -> 59.03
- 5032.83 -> 67.52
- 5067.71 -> 67.99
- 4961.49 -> 63.15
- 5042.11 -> 57.71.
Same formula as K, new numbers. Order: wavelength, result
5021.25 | 61.95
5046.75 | 60.99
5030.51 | 63.44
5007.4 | 61.55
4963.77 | 57.77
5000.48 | 65.02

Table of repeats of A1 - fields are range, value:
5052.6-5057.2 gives 63.66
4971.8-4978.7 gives 65.26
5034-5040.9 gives 59.03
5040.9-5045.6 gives 55.94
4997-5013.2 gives 57.88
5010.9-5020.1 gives 54.55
